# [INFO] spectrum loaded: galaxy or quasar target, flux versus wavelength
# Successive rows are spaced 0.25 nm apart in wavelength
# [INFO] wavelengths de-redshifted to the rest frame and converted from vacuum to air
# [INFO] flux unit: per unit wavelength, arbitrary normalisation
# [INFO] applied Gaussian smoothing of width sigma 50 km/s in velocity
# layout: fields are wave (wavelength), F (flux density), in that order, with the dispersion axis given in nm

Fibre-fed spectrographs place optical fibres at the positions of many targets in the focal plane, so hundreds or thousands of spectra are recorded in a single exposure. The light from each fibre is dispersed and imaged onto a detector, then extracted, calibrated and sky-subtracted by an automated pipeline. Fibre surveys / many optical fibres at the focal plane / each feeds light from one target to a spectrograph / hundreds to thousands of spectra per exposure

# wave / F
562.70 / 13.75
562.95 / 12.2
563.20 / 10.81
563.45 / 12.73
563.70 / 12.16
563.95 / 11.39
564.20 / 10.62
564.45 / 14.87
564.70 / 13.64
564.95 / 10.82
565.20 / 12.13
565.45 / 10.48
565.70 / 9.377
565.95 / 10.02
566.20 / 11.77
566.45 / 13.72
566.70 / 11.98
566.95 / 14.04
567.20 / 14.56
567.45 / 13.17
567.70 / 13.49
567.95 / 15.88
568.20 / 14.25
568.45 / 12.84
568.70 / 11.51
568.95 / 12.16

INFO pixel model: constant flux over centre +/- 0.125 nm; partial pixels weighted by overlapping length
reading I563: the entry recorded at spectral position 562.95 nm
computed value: 12.2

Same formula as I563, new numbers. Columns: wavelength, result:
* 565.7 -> 9.377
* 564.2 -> 10.62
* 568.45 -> 12.84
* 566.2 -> 11.77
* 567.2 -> 14.56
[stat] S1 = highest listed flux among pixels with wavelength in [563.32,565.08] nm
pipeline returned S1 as 14.87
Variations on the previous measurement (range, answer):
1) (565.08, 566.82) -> 13.72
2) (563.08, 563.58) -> 12.73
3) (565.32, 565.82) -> 10.48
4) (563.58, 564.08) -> 12.16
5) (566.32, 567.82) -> 14.56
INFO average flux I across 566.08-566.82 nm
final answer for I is 12.5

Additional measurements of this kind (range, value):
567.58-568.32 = 14.5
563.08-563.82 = 11.9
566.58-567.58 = 13.4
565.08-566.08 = 10.5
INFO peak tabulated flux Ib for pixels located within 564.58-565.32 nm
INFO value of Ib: 13.64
